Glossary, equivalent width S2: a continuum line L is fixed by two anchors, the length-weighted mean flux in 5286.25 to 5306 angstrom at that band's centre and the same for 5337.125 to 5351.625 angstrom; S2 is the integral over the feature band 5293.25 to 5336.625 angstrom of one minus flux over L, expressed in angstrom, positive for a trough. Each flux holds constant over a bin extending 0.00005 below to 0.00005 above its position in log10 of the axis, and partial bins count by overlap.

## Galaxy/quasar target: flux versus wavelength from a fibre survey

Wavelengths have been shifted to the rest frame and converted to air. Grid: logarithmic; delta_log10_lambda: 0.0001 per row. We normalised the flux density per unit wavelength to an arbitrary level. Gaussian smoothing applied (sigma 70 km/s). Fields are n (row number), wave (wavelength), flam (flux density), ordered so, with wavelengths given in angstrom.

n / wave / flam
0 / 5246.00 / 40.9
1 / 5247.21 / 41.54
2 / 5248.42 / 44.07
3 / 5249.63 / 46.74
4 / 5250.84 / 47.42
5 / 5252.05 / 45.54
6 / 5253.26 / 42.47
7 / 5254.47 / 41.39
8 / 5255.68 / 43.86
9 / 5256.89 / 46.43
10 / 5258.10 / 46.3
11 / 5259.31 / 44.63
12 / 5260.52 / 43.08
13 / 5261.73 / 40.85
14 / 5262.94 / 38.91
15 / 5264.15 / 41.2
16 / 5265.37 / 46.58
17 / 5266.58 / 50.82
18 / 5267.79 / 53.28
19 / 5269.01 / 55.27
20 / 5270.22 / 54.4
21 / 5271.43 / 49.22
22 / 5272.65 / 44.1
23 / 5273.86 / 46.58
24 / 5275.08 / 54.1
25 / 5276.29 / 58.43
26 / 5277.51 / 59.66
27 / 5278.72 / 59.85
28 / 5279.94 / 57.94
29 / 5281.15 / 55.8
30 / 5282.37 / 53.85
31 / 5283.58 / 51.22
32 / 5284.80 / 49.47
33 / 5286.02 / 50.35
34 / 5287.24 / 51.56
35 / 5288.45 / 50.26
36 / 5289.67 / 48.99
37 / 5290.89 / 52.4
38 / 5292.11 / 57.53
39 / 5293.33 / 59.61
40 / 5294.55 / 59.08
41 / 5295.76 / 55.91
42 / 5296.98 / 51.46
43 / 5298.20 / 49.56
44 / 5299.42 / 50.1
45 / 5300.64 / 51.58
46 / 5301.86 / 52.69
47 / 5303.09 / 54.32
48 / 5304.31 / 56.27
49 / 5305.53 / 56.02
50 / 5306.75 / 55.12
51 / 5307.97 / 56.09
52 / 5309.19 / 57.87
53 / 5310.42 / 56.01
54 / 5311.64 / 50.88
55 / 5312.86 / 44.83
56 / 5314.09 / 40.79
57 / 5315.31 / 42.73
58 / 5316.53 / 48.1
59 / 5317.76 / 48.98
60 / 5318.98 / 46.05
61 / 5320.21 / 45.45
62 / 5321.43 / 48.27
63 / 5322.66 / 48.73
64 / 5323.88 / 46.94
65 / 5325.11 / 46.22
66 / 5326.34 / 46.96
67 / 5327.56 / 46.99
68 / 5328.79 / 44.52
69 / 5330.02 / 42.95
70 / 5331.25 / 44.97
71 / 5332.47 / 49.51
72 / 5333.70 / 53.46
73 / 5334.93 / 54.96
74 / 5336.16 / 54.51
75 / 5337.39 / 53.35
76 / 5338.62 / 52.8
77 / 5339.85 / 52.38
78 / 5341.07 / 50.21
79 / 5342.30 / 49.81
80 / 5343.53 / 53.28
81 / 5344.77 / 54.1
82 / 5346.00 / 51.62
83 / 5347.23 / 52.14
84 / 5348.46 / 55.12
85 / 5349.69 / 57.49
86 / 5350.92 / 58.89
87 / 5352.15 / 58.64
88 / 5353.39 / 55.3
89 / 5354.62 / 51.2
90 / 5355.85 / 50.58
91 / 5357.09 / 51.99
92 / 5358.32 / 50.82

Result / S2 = 2.5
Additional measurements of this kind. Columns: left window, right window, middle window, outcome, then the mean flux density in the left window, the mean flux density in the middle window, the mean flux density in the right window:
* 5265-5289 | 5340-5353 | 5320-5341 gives 1.83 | 52.7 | 49.1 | 54.1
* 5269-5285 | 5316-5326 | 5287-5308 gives -1.30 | 53.6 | 53.8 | 47.3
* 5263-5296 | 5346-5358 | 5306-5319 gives 0.83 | 52.6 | 50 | 54.4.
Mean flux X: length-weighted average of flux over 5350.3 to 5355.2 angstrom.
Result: 56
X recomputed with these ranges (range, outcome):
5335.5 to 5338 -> 53.9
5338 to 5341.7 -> 51.9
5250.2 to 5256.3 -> 44.1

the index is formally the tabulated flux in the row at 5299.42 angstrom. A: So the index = 50.1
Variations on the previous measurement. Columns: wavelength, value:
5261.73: 40.85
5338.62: 52.8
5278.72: 59.85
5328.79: 44.52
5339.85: 52.38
